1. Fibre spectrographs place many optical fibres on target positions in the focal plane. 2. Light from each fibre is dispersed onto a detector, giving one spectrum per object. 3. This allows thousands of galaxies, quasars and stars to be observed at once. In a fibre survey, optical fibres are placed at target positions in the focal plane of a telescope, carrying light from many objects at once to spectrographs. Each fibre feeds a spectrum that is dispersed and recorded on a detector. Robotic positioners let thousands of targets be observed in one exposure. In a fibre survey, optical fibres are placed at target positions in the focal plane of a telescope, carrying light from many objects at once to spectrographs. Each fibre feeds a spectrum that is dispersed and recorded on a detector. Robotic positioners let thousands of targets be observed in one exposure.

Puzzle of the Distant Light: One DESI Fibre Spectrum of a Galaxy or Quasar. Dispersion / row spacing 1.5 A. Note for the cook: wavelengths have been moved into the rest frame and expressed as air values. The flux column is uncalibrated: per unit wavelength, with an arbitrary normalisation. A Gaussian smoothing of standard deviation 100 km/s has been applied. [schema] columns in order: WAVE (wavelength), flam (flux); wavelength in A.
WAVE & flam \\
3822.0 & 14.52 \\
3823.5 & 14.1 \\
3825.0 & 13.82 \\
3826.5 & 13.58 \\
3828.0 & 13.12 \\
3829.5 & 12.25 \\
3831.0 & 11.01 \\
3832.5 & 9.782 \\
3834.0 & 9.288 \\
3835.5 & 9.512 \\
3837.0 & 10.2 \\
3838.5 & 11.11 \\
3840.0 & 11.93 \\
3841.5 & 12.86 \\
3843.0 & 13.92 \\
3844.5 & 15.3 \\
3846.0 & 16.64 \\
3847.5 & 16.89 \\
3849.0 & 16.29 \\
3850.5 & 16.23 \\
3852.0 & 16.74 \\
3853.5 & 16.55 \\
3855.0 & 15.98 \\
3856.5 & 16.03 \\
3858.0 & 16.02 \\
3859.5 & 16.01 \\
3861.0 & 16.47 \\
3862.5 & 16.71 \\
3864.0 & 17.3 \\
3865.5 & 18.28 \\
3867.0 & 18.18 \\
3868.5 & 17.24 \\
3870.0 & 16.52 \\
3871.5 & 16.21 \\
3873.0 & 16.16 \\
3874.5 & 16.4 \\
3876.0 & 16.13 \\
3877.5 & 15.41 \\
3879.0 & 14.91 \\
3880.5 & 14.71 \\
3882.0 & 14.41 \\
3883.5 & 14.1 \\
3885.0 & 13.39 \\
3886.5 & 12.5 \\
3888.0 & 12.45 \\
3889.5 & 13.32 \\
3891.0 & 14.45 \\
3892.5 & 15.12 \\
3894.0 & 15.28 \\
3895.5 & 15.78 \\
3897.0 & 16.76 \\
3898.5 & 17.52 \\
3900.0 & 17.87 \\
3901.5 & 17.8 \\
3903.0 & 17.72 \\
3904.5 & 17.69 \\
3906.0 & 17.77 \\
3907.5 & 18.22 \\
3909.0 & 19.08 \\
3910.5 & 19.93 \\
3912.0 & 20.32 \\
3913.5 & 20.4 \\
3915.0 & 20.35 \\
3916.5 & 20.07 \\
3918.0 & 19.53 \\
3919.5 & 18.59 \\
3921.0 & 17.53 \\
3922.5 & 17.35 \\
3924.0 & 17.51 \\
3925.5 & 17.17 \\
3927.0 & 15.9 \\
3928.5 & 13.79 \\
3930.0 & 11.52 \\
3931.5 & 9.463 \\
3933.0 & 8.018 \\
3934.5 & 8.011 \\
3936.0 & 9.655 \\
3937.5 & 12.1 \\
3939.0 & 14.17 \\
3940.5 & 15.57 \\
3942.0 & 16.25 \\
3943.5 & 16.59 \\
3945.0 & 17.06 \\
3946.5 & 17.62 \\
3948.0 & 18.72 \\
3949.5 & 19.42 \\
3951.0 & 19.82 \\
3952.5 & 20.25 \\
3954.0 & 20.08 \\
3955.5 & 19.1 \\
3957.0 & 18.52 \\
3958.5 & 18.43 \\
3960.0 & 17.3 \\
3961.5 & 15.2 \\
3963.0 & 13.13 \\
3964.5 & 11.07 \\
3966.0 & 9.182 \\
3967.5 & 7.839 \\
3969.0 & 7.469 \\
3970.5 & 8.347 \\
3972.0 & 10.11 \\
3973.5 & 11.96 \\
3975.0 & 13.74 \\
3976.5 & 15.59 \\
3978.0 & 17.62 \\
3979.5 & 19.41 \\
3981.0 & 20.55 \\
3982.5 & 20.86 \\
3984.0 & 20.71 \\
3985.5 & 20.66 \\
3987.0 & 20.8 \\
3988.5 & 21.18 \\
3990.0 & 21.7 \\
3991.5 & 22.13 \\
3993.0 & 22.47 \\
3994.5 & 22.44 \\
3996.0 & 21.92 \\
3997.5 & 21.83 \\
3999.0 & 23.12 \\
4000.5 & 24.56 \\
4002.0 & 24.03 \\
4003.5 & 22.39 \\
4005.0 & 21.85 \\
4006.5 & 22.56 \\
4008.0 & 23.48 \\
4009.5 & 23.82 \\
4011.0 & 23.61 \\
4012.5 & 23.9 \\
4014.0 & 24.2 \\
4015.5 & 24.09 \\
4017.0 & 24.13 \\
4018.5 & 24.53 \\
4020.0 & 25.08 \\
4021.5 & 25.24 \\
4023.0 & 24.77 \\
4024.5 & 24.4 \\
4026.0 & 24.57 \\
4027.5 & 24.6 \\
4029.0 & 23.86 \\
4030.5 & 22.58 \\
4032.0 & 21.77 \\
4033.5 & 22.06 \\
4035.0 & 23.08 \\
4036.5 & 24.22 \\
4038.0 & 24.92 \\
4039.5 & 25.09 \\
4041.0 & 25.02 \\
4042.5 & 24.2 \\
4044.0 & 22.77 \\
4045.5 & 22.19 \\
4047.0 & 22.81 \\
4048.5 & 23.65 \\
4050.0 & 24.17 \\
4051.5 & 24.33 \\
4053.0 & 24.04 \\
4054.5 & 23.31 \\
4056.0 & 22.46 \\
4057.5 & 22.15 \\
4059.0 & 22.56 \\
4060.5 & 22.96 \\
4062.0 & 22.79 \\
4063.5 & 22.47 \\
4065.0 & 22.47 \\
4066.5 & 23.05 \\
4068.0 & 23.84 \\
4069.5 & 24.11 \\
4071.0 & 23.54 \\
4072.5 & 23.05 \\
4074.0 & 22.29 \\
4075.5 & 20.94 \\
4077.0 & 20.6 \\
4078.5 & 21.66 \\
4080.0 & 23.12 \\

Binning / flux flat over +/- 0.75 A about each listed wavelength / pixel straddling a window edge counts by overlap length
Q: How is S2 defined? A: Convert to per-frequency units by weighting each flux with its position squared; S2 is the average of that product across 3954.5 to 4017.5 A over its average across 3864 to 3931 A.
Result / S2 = 1.2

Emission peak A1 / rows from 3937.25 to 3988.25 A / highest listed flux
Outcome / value 20.86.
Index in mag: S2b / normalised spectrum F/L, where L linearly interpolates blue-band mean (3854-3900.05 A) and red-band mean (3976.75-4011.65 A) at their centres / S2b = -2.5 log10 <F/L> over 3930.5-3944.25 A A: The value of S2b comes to 0.48 mag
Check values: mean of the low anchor 15.7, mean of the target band 12.2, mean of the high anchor 21.8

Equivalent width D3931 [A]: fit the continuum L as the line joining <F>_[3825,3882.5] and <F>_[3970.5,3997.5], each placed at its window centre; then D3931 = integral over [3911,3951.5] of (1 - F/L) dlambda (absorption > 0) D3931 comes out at 2.7 A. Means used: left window 14.8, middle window 16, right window 18.8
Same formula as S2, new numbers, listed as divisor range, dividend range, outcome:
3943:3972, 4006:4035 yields 1.60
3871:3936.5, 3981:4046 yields 1.55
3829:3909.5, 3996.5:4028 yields 1.68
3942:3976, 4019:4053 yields 1.65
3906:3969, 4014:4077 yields 1.55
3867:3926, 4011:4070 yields 1.51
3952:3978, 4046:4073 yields 1.74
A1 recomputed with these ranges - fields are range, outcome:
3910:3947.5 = 20.4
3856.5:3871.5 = 18.28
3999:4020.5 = 25.08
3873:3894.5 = 16.4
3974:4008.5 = 24.56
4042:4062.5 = 24.33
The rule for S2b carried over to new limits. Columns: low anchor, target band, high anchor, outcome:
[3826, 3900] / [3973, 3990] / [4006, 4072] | 0.11 mag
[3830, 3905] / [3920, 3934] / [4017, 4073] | 0.25 mag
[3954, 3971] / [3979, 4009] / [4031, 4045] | -0.23 mag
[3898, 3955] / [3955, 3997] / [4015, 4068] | 0.18 mag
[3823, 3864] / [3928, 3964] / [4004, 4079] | 0.23 mag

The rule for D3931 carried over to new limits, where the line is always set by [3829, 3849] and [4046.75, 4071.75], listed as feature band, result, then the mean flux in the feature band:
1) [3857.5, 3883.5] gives -4.1 A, 16.2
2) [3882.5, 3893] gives 0.9 A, 13.6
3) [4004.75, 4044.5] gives -4.4 A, 23.9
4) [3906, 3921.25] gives -3.1 A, 19.4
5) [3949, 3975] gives 5.5 A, 14.5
